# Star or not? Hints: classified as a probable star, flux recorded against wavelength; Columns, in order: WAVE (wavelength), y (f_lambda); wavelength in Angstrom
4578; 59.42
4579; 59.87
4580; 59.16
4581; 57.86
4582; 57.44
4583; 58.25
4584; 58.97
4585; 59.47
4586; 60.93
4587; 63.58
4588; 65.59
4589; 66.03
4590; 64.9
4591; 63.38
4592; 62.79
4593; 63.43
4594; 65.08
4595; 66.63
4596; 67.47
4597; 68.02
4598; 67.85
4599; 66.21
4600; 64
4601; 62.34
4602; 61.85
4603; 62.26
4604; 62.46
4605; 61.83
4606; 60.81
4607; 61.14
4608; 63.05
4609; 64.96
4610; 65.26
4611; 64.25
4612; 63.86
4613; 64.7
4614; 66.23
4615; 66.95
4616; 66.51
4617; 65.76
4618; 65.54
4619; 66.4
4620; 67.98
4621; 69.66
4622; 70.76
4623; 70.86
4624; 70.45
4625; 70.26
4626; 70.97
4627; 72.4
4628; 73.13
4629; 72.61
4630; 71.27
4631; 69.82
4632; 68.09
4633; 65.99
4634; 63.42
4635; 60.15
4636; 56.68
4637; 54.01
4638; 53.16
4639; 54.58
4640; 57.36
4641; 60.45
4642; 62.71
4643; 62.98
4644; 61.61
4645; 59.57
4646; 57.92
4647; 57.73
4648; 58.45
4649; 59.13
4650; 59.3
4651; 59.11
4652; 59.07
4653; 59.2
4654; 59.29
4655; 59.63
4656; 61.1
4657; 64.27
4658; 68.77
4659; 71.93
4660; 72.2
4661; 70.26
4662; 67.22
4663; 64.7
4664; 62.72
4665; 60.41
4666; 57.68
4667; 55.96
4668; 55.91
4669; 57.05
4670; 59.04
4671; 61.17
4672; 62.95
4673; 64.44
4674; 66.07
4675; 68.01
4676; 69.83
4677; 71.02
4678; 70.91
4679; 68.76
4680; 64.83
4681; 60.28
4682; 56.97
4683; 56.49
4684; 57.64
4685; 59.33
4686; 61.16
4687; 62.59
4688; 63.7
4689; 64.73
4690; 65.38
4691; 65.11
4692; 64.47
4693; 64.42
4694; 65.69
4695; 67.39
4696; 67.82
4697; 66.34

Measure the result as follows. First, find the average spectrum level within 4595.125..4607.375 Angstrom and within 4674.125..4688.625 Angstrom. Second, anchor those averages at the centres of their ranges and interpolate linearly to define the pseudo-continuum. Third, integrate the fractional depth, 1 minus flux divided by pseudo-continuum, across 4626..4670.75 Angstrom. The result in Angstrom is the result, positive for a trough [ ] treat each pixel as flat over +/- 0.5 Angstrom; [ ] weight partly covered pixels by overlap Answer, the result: 1.1 Angstrom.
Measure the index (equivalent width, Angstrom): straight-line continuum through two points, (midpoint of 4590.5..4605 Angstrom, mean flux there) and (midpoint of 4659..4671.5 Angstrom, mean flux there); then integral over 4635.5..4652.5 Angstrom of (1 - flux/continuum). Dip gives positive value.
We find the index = 1.24 Angstrom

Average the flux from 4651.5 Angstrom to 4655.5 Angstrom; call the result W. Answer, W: 59.3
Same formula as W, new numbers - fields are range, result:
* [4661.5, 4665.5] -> 63.8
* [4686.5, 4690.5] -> 64.1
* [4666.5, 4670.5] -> 57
